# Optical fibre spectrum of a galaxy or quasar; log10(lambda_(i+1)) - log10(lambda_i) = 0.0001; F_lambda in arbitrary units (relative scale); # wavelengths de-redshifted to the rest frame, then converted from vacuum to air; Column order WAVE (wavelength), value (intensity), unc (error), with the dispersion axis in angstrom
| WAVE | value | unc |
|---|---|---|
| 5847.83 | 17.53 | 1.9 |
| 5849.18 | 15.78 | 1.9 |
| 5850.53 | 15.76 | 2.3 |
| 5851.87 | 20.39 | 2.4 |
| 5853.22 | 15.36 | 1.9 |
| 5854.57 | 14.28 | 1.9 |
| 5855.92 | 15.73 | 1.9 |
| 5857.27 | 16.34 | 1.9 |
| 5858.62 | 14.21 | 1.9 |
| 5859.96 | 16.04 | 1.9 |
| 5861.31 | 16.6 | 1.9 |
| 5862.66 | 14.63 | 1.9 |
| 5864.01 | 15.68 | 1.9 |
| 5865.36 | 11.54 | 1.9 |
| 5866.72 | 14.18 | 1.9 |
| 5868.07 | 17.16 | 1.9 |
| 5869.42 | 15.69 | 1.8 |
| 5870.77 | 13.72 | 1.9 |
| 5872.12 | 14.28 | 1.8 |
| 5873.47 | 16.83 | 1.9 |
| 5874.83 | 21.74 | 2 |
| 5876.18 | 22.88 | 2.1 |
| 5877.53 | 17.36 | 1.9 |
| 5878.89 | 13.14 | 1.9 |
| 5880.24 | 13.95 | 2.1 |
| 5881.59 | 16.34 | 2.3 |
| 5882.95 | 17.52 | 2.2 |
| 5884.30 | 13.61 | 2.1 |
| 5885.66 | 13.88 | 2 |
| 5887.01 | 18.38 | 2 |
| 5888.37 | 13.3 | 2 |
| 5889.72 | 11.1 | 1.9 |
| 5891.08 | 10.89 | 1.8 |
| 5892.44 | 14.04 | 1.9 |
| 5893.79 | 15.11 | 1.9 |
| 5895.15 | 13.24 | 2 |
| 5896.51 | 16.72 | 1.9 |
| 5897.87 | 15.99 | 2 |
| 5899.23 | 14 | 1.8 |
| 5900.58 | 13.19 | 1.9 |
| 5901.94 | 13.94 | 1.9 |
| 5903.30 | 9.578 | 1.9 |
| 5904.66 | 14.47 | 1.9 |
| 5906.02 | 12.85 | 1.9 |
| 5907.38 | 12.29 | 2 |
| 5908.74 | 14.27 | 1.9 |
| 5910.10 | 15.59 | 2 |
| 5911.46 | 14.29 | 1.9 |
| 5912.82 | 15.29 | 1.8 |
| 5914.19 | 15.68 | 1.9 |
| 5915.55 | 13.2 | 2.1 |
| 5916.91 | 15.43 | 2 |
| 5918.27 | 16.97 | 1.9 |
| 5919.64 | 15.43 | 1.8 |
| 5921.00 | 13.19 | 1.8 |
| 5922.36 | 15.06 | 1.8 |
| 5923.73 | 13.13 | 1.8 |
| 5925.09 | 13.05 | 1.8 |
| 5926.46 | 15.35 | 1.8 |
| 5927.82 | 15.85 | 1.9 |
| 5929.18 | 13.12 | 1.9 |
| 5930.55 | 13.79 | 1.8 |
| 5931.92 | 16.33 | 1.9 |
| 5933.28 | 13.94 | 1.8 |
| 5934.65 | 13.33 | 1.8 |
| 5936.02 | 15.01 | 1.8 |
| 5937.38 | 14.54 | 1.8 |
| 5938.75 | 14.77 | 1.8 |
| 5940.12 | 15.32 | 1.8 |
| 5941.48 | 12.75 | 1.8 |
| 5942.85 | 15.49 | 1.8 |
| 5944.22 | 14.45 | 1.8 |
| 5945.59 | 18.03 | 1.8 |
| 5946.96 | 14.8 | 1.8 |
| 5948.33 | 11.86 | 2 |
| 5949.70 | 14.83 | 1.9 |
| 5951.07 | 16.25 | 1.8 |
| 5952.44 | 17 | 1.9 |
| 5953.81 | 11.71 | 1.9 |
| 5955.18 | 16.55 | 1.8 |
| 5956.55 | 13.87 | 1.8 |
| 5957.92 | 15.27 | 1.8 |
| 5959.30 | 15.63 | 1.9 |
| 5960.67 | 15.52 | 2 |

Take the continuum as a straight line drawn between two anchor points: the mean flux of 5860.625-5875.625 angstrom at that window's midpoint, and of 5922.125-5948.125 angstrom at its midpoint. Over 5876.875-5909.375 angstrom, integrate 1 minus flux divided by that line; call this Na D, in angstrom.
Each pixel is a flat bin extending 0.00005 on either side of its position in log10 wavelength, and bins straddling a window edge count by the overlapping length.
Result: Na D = 2.46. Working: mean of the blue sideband 15.7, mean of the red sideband 14.6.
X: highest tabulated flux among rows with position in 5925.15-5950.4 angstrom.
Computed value 18.03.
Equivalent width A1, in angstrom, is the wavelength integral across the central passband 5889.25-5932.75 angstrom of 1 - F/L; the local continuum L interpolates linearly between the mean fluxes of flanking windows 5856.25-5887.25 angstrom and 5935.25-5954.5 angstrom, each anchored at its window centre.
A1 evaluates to 3.2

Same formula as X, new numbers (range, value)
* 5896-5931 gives 16.97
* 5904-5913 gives 15.59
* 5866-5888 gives 22.88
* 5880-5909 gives 18.38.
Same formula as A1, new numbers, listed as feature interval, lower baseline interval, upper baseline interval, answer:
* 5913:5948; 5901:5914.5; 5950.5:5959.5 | -0.7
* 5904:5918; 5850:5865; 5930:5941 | 0.5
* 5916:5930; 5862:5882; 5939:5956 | 0.6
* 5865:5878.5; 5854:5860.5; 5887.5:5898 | -1.8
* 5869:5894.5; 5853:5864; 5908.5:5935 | -0.5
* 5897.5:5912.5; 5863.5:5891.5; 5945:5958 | 1.6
